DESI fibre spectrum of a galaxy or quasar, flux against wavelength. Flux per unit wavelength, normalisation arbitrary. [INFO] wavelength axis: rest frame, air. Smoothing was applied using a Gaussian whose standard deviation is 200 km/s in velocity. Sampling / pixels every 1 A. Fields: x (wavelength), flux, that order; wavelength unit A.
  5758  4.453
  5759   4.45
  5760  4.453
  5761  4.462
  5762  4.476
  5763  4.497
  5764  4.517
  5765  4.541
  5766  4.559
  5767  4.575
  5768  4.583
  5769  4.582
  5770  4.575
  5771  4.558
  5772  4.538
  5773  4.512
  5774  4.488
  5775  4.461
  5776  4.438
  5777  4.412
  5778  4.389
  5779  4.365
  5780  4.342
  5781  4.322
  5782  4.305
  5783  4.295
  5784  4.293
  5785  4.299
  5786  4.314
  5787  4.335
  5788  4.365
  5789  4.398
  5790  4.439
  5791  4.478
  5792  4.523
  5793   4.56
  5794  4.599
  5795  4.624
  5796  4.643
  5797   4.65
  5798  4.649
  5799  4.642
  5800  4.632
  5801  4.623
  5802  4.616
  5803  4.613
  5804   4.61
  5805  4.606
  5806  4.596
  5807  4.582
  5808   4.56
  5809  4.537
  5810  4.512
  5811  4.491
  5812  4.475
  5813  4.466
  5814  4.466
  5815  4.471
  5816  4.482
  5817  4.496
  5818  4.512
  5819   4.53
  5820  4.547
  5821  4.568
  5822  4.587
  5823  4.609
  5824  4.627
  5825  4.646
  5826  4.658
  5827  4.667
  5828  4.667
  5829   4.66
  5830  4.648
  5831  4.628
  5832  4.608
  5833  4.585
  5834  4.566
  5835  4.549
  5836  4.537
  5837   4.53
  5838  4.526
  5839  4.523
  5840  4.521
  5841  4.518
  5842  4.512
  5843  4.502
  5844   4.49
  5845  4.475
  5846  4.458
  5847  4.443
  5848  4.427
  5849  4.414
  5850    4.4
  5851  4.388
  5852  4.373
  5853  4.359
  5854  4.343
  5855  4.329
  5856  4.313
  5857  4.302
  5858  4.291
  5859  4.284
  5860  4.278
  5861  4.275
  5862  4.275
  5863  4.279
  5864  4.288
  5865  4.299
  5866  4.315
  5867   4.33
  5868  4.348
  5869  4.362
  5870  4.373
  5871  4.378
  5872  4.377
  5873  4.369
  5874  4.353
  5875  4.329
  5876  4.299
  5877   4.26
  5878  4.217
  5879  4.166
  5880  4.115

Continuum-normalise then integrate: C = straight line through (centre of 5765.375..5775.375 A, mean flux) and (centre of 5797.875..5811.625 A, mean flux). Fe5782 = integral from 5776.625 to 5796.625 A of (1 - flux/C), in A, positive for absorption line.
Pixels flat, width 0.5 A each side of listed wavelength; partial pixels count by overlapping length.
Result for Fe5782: 0.7 A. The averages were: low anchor 4.54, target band 4.42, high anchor 4.59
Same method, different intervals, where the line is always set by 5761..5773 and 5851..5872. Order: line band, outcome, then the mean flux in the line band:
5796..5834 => -1.3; 4.58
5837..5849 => -0.3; 4.49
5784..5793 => 0.2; 4.4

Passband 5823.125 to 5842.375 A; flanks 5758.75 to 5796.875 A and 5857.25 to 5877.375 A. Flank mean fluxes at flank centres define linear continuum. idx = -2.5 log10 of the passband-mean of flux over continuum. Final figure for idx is -0.05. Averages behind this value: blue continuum 4.46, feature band 4.59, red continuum 4.32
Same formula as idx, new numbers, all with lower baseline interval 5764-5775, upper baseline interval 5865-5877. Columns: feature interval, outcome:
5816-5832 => -0.04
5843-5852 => -0.01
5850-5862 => 0.01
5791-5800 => -0.03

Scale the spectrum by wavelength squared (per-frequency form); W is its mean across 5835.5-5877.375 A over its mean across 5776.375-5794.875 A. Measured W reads 1.02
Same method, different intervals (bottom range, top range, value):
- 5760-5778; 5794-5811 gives 1.03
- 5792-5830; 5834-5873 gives 0.97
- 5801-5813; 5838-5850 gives 0.99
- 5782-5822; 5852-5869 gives 0.97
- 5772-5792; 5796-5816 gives 1.05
